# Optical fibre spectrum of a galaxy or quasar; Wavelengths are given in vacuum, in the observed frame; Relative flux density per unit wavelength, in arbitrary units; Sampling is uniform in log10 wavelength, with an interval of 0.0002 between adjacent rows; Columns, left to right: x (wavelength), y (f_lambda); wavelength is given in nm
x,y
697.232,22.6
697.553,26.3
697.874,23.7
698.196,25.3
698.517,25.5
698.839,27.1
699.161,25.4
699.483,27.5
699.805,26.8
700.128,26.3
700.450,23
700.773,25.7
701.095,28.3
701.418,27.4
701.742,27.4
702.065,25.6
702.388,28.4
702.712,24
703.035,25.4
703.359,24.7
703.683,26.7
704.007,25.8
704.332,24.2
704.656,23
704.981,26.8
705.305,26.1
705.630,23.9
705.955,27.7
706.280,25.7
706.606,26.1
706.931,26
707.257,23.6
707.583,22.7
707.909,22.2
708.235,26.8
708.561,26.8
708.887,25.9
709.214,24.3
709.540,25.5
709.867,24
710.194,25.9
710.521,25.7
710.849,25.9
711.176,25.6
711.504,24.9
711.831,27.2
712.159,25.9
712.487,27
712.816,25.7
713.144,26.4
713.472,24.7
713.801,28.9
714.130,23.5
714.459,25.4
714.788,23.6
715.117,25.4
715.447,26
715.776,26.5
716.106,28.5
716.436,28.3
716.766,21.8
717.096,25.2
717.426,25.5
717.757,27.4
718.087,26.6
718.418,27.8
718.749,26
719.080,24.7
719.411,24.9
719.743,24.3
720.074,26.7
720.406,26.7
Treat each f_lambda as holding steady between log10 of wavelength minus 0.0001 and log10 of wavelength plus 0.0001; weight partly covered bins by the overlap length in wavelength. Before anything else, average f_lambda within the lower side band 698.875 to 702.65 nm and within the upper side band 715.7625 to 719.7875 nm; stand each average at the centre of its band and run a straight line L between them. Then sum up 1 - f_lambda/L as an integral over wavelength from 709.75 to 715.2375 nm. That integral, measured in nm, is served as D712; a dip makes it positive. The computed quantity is 0.104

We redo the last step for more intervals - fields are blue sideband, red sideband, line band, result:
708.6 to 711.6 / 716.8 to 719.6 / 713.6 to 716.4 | -0.05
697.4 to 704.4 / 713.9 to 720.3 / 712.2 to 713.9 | -0.04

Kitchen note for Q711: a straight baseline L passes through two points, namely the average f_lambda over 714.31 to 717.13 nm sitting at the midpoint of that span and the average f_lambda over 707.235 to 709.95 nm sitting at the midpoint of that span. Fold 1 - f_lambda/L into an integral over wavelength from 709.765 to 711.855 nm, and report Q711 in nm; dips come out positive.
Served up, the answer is -0.04 nm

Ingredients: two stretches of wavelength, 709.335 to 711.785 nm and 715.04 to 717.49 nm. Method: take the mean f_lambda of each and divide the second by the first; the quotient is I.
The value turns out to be 1.0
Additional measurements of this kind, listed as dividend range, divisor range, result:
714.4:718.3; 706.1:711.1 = 1.03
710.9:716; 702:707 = 1.01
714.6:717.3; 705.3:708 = 1.03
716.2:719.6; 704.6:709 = 1.02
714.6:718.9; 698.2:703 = 0.99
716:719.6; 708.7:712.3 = 1.02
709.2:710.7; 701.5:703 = 0.96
